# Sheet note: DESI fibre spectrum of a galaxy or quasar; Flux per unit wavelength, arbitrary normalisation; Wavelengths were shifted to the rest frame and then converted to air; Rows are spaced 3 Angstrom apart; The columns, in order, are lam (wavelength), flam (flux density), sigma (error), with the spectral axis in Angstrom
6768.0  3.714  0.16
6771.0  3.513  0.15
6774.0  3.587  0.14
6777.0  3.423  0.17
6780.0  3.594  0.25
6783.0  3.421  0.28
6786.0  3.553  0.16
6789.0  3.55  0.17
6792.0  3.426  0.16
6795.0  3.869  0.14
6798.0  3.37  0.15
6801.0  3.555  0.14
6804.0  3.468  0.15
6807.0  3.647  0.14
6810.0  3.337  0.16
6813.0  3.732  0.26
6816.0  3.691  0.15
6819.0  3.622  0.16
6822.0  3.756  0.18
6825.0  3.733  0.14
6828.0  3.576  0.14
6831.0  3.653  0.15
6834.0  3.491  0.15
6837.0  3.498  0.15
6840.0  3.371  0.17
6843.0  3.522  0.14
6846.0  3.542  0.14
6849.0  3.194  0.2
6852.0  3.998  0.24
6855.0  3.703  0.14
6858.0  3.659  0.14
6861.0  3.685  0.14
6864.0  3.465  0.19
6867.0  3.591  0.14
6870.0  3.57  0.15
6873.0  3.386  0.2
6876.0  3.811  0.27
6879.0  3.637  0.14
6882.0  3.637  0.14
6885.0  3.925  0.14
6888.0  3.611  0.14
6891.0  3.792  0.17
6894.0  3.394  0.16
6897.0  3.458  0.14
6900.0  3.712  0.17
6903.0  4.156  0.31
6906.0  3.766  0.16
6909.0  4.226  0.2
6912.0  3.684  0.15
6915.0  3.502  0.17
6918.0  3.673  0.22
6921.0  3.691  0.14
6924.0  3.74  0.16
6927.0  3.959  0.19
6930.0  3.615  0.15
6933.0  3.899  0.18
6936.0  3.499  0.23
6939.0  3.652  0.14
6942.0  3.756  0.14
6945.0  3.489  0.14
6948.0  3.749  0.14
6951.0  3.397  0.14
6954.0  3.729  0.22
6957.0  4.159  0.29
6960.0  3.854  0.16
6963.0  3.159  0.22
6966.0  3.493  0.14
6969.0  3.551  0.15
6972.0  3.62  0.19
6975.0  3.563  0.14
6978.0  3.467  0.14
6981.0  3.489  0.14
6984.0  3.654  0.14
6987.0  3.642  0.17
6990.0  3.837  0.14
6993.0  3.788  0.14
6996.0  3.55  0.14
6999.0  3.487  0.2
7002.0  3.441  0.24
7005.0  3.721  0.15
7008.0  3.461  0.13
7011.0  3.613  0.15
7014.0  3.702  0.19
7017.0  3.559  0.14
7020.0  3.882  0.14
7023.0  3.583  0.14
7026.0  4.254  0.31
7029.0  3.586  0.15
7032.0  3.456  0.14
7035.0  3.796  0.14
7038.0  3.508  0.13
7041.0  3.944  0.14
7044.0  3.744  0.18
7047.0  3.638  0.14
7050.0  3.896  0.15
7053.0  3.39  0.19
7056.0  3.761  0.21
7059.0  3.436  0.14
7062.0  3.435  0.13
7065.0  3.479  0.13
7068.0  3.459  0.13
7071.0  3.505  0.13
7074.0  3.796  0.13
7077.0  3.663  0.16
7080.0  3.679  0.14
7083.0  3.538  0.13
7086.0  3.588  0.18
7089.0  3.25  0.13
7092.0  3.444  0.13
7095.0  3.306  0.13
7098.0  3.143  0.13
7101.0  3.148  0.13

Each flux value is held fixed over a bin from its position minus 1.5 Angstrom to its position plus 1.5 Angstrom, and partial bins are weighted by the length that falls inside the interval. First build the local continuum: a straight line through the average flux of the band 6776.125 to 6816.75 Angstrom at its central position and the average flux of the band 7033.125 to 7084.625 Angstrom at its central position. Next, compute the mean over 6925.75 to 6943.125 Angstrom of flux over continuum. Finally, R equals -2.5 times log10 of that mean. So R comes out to -0.041 mag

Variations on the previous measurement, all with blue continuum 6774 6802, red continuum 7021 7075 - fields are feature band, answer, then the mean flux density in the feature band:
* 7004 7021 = 0.00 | 3.65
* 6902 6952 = -0.04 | 3.73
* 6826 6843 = 0.01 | 3.52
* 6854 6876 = -0.01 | 3.59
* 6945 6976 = 0.00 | 3.62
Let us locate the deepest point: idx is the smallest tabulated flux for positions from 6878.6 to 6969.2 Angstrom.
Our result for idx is 3.159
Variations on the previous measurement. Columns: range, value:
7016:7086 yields 3.39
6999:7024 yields 3.441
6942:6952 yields 3.397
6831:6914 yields 3.194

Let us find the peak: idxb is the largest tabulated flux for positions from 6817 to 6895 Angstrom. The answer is 3.998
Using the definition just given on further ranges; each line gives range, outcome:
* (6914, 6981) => 4.159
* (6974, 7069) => 4.254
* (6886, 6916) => 4.226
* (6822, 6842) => 3.756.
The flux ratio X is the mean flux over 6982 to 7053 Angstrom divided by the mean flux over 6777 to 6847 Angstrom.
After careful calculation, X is 1.03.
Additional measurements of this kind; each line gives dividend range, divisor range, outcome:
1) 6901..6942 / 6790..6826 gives 1.05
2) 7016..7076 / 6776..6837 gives 1.02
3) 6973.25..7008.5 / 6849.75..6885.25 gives 0.98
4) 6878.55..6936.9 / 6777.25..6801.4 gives 1.06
